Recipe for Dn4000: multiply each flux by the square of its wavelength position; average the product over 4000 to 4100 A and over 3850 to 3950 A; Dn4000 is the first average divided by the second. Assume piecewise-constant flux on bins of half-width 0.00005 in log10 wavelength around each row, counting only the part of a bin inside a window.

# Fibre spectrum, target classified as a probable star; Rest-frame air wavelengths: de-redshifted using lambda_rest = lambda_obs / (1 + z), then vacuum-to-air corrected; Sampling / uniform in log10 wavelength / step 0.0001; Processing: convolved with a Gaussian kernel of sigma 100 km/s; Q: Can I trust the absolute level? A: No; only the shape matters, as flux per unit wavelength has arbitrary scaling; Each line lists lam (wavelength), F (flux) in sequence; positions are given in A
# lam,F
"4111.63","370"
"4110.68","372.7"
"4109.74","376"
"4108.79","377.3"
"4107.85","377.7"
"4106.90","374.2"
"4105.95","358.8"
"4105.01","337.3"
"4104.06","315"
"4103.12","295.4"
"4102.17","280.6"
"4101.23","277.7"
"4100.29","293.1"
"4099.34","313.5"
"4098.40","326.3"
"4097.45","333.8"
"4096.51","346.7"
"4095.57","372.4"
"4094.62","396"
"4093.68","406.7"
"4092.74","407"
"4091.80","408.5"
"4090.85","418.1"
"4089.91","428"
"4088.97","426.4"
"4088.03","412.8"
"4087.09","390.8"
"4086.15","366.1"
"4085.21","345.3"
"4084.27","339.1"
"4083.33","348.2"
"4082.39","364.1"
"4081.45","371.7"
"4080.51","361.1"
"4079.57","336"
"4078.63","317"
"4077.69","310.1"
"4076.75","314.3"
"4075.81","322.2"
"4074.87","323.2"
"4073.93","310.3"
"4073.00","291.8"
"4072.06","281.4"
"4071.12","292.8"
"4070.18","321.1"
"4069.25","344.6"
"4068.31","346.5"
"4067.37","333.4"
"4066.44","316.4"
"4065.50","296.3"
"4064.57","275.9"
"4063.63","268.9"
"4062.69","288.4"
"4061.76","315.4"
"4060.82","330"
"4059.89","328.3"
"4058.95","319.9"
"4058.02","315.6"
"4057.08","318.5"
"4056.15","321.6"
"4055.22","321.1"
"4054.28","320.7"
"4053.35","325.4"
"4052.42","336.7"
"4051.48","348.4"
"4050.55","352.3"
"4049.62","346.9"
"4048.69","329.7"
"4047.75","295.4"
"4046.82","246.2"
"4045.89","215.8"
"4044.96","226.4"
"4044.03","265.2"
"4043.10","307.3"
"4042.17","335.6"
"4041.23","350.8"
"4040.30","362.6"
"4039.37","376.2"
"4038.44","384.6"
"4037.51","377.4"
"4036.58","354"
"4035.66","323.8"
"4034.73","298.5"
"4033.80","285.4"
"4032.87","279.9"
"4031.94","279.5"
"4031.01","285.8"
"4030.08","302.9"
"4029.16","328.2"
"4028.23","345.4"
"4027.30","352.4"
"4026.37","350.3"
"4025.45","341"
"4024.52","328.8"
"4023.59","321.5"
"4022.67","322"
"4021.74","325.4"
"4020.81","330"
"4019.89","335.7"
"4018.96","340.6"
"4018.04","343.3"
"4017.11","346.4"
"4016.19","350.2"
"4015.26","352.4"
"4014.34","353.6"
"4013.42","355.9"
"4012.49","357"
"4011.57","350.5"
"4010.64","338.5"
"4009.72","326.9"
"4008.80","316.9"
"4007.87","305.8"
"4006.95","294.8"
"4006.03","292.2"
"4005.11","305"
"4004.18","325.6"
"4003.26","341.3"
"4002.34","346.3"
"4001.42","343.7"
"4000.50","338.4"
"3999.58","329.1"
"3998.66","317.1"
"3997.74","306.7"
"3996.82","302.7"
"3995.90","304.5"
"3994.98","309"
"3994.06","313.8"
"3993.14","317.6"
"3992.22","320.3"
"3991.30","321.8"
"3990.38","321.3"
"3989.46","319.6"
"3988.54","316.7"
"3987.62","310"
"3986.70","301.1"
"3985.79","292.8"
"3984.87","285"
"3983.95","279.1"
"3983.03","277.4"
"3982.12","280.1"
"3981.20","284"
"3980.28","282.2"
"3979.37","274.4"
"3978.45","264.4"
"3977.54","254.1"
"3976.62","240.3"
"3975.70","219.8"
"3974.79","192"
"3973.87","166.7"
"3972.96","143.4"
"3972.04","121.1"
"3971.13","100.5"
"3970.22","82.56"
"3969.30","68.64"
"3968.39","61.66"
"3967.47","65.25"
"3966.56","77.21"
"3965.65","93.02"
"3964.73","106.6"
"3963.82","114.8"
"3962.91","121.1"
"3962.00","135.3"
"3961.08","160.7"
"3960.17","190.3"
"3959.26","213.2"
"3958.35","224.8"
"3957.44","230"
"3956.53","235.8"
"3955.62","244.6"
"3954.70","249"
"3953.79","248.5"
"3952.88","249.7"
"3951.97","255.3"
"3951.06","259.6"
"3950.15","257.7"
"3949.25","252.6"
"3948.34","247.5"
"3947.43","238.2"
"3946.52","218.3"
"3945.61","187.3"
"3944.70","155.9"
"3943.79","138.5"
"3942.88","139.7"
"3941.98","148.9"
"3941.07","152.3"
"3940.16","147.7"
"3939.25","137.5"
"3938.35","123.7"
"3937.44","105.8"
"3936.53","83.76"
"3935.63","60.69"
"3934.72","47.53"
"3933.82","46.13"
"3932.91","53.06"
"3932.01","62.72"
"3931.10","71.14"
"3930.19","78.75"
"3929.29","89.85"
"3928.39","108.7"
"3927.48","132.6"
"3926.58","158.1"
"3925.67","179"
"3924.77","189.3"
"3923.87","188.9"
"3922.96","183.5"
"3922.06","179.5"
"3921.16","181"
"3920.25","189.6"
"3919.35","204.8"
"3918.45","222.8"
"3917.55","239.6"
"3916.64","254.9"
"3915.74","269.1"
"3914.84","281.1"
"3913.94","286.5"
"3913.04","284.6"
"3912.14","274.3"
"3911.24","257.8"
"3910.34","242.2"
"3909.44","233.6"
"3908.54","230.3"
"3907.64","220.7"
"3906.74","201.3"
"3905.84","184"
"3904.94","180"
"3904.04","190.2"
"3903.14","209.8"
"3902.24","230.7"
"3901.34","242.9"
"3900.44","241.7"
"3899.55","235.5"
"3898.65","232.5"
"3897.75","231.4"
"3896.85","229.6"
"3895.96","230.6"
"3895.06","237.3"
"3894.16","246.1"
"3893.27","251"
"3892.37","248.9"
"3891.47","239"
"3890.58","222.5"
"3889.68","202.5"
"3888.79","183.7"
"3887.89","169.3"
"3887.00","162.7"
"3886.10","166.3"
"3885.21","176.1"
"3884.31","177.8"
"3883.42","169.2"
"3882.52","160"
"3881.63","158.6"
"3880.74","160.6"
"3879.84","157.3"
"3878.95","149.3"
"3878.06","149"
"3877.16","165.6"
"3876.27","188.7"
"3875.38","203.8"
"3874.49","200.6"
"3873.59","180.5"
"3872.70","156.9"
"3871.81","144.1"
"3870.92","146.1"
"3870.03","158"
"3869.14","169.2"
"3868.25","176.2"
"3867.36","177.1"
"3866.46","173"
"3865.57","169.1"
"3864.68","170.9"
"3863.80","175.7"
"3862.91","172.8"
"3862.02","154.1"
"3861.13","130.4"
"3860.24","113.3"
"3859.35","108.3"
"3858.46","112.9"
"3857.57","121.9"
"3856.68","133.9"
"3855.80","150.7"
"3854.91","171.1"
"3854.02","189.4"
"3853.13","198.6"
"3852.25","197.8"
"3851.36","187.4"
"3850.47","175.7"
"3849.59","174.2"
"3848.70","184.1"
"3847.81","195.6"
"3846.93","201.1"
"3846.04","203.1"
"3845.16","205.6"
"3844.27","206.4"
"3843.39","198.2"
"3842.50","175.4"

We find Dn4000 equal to 2.00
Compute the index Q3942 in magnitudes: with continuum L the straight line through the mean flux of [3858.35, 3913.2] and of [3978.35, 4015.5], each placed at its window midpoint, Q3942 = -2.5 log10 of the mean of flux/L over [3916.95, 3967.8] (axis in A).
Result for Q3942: 0.48 mag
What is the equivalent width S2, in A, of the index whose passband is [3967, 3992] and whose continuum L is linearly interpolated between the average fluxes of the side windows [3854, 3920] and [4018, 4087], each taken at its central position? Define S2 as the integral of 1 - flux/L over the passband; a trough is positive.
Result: 3.8 A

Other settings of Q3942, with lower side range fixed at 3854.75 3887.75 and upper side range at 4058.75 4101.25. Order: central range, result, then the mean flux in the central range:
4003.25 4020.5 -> -0.18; 333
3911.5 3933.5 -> 0.12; 182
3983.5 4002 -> -0.18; 313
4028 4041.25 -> -0.09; 328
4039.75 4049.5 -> 0.05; 296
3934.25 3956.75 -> 0.23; 183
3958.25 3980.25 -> 0.50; 155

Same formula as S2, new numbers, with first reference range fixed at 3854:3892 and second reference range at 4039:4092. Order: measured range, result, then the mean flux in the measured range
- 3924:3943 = 9.3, 111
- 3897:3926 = -3.9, 224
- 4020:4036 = -1.1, 318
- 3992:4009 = -2.7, 317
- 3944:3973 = 7.4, 175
